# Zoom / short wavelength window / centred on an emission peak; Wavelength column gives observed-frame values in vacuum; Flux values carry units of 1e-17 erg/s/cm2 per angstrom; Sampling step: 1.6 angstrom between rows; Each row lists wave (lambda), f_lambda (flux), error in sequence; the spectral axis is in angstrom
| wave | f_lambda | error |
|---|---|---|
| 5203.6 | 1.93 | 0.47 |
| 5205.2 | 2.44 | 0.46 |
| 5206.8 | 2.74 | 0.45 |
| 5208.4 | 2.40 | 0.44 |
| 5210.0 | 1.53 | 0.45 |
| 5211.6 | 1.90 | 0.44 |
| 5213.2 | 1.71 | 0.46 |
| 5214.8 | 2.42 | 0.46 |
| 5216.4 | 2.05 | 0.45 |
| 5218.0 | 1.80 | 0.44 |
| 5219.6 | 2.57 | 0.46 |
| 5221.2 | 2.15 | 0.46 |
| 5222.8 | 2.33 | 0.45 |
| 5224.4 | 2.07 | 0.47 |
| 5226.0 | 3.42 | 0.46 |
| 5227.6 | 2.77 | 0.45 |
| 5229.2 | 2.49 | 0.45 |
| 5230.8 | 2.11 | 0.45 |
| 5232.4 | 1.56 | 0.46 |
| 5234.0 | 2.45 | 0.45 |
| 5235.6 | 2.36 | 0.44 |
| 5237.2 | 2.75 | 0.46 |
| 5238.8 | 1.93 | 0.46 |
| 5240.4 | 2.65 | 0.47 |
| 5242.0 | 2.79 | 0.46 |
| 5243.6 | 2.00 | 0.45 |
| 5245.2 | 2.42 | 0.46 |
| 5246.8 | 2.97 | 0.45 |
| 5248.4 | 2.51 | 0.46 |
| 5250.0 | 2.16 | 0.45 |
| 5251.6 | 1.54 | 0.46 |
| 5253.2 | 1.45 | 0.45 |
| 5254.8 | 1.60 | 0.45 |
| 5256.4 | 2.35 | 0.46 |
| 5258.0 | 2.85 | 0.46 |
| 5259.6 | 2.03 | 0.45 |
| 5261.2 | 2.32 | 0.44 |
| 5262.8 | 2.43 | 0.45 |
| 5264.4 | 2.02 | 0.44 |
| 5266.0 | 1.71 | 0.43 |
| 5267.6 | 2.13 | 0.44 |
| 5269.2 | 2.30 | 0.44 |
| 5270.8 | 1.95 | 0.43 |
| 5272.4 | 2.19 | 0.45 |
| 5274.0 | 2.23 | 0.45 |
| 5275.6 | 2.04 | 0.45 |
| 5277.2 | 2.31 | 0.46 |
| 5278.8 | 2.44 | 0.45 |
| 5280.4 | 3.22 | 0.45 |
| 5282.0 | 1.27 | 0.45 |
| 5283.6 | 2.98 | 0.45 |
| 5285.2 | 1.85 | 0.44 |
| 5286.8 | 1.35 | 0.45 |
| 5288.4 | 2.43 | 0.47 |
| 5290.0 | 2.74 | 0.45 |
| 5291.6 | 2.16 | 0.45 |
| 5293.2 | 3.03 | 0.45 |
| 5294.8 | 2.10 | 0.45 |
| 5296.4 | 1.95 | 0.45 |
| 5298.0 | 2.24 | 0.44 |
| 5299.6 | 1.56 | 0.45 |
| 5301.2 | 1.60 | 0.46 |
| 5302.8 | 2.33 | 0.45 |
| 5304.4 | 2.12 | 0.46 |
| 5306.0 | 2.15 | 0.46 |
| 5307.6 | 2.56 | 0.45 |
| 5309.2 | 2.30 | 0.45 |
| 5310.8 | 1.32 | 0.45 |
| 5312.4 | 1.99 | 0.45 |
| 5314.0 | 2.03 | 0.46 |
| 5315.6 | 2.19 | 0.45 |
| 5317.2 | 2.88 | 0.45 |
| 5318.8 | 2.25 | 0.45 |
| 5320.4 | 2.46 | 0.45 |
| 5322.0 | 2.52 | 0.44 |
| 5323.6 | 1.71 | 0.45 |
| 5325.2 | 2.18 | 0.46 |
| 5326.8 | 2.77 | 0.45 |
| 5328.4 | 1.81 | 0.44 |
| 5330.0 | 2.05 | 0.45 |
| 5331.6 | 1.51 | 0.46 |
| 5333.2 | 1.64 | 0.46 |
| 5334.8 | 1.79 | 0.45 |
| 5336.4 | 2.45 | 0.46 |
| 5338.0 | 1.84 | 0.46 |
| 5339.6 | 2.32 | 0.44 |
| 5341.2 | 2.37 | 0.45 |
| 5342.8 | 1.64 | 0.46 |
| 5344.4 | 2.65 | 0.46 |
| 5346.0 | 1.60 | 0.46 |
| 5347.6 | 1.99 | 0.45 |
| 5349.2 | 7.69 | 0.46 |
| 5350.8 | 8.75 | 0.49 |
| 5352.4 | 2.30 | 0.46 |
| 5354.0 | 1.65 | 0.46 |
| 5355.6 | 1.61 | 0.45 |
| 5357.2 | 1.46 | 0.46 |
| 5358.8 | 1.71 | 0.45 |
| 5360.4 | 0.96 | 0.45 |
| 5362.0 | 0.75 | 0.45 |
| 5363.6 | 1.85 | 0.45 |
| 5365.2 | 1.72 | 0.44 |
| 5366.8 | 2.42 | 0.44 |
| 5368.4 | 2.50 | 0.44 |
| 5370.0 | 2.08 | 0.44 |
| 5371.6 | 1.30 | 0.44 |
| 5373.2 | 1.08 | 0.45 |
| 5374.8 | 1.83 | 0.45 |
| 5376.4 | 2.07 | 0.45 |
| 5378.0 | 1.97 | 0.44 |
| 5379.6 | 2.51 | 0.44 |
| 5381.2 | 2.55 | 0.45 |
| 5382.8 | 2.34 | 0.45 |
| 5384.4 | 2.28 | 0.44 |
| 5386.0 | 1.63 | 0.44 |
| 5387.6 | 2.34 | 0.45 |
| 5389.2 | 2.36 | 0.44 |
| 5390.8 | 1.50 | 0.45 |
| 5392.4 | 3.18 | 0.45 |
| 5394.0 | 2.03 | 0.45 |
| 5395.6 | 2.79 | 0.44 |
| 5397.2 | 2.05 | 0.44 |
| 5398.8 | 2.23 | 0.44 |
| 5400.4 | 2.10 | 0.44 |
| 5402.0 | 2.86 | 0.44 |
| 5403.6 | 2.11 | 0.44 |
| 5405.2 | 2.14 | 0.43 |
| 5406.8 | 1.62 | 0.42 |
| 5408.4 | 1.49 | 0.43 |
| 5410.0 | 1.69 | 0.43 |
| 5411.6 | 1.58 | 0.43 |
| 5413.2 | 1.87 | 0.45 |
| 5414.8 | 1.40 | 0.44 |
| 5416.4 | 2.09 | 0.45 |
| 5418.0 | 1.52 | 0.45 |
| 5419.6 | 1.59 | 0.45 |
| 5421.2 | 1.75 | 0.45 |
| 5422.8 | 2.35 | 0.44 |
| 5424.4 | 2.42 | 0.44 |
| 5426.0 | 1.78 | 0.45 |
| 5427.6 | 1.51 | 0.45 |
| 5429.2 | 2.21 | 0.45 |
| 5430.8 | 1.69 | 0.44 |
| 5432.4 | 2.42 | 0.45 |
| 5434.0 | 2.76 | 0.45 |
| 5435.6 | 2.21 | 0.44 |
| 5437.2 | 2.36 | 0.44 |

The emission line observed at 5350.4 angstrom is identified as H-beta 4861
